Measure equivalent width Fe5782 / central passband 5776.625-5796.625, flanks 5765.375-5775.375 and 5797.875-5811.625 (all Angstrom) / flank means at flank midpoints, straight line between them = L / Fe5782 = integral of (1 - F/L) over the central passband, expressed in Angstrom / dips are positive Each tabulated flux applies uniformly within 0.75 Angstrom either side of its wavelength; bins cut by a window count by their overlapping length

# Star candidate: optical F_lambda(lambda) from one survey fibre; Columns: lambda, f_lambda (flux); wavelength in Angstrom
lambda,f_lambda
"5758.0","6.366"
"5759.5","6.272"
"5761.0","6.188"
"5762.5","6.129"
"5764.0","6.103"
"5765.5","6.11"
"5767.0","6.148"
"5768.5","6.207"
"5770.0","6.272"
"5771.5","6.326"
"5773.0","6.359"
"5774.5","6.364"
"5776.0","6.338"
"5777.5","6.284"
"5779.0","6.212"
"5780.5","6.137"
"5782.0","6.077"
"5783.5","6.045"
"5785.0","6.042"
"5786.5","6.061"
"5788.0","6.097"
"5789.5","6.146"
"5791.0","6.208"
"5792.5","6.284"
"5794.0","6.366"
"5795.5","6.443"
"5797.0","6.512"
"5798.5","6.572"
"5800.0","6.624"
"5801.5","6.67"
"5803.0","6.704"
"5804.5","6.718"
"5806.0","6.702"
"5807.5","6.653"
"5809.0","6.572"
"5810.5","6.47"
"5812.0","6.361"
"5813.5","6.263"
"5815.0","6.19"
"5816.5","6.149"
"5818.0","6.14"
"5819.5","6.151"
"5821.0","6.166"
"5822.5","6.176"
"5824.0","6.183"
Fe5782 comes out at 0.8 Angstrom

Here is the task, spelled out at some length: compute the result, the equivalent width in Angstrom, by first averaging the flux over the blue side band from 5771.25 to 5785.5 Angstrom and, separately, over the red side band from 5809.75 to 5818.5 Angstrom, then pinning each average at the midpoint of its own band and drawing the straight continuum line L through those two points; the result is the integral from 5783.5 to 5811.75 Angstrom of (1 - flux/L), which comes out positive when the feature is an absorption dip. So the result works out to -0.82 Angstrom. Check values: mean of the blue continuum 6.22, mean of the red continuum 6.27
